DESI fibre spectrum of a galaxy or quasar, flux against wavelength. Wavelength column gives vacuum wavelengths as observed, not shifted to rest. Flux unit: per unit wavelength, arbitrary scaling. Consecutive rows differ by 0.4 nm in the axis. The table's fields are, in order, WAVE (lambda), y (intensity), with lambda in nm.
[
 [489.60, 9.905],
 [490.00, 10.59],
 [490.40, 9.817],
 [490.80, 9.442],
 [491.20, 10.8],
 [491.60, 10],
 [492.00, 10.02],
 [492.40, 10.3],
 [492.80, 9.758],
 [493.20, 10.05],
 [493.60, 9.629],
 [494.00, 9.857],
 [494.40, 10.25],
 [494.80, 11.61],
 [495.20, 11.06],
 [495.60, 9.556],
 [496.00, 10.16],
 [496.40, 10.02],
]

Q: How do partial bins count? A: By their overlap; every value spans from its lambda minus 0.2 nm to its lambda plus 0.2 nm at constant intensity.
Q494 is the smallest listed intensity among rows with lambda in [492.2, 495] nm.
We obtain 9.629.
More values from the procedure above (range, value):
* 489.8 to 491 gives 9.442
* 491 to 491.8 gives 10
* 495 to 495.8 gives 9.556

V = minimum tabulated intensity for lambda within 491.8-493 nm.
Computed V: 9.758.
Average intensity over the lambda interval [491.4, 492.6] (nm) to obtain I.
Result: 10.1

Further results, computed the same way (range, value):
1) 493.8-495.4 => 10.7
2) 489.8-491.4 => 10.2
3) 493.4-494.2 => 9.74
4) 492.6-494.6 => 9.91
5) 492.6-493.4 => 9.9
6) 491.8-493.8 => 9.95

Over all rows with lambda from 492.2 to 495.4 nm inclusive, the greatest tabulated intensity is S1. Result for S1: 11.61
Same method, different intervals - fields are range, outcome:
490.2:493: 10.8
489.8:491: 10.59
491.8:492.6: 10.3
